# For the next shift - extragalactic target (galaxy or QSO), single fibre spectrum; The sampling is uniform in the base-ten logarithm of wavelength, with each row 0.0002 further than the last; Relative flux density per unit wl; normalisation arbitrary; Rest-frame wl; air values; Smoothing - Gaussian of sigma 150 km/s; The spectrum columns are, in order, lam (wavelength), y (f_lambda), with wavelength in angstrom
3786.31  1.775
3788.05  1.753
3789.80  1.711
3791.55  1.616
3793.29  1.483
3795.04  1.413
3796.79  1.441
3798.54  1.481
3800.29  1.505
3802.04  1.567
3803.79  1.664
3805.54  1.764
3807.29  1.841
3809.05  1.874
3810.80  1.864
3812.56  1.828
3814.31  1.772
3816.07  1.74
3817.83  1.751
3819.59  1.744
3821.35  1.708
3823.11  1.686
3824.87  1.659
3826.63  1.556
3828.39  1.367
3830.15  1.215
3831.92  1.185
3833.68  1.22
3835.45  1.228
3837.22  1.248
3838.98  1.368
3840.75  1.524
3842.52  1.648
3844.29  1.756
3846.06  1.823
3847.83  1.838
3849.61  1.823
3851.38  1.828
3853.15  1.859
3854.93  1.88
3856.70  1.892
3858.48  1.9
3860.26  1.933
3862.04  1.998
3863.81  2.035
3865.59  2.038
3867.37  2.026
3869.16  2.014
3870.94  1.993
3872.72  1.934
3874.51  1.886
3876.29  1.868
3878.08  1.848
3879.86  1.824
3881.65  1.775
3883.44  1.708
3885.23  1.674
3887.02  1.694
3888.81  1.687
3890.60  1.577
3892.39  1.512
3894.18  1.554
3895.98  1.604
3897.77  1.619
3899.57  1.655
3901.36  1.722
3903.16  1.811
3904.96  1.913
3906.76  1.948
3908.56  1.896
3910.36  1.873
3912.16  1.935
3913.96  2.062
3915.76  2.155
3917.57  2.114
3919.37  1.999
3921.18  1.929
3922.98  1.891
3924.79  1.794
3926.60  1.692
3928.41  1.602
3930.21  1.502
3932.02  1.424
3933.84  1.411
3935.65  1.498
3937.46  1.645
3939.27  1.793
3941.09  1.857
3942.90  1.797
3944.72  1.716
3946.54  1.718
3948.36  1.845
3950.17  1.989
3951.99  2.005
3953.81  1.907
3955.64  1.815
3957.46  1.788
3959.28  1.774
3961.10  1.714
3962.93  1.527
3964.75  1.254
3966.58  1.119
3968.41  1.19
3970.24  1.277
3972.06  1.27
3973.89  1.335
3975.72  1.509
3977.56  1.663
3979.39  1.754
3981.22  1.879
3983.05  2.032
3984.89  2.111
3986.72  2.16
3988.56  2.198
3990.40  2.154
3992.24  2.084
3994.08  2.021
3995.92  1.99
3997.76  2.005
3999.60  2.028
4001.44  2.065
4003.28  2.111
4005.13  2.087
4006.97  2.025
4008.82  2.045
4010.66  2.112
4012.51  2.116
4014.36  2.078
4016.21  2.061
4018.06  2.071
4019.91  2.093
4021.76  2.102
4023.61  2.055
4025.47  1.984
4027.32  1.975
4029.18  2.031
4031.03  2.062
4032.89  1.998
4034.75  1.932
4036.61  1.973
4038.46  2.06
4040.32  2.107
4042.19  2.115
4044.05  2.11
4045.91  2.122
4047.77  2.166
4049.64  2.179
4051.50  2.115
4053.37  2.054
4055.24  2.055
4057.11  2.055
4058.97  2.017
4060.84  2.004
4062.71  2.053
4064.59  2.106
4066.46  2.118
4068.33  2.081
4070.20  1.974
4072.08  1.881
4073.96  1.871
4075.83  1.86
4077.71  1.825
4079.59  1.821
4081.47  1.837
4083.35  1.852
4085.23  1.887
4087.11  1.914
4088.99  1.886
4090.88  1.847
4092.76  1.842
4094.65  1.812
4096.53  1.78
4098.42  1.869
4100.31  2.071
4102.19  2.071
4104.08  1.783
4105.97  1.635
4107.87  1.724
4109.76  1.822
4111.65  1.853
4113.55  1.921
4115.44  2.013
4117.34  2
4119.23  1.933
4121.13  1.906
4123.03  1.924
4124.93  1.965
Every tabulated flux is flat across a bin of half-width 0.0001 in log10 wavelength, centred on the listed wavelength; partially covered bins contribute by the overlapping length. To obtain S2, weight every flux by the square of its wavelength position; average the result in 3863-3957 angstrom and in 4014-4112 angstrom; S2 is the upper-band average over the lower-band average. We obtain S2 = 1.2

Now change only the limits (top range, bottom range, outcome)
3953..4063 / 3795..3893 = 1.23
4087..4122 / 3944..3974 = 1.26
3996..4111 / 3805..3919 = 1.25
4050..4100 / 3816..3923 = 1.23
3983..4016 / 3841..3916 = 1.21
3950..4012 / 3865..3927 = 1.04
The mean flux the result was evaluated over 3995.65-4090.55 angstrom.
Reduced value 2.02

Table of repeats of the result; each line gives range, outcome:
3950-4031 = 1.88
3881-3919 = 1.79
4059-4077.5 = 1.99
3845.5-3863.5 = 1.88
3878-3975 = 1.71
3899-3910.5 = 1.83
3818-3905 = 1.71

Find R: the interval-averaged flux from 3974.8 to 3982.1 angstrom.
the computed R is 1.7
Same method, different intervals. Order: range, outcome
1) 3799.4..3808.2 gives 1.67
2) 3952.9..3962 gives 1.8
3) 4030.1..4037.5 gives 1.99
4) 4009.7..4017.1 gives 2.09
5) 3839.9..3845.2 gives 1.64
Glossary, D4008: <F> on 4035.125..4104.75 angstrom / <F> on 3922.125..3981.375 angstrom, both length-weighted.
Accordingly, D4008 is 1.21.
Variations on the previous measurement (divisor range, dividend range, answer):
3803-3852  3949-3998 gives 1.08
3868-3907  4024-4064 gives 1.17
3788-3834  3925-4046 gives 1.15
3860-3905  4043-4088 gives 1.11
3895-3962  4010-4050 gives 1.15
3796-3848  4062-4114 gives 1.19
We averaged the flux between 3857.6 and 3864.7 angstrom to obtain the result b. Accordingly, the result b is 1.97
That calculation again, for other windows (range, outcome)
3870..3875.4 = 1.94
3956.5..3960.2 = 1.79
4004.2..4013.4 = 2.08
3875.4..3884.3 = 1.8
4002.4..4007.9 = 2.07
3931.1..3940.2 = 1.55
